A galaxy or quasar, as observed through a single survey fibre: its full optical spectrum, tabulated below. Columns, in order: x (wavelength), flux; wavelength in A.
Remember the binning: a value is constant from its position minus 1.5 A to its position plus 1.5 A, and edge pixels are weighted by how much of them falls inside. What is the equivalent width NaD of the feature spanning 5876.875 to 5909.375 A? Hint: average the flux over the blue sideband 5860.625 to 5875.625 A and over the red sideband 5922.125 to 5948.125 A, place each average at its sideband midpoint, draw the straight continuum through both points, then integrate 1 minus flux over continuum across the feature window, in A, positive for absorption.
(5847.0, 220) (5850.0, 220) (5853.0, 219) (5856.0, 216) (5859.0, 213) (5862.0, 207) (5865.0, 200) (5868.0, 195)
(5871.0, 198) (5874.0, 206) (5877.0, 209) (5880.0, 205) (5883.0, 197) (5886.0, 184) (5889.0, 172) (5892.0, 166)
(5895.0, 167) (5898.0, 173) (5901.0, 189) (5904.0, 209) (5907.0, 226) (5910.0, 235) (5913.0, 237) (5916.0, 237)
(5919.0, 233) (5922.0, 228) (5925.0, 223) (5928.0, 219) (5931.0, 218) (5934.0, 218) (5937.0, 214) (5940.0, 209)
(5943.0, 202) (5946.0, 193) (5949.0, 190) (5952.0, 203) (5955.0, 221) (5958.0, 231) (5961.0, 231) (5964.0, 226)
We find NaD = 2.3 A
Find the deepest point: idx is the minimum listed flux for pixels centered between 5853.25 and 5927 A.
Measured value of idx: 166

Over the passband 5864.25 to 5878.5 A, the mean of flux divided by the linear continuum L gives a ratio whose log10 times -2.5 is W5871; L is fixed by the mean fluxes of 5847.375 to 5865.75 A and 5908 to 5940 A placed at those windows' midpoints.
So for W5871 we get 0.07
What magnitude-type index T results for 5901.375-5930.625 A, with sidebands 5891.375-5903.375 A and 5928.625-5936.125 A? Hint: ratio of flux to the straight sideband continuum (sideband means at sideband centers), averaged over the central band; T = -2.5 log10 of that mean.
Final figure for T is -0.14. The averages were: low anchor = 177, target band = 226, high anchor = 218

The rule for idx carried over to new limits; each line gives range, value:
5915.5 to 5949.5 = 190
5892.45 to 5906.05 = 167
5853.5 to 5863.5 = 207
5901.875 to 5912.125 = 209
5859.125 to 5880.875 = 195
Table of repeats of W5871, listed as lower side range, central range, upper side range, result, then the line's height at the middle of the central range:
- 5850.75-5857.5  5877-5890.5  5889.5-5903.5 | -0.02 mag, 189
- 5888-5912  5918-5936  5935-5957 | -0.11 mag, 201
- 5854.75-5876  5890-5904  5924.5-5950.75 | 0.17 mag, 207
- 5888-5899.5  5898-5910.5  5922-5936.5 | -0.13 mag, 184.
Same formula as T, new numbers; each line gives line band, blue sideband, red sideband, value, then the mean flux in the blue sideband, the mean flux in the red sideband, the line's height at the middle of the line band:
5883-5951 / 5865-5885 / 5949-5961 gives 0.016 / 201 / 216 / 209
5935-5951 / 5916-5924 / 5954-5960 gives 0.133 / 231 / 227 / 229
